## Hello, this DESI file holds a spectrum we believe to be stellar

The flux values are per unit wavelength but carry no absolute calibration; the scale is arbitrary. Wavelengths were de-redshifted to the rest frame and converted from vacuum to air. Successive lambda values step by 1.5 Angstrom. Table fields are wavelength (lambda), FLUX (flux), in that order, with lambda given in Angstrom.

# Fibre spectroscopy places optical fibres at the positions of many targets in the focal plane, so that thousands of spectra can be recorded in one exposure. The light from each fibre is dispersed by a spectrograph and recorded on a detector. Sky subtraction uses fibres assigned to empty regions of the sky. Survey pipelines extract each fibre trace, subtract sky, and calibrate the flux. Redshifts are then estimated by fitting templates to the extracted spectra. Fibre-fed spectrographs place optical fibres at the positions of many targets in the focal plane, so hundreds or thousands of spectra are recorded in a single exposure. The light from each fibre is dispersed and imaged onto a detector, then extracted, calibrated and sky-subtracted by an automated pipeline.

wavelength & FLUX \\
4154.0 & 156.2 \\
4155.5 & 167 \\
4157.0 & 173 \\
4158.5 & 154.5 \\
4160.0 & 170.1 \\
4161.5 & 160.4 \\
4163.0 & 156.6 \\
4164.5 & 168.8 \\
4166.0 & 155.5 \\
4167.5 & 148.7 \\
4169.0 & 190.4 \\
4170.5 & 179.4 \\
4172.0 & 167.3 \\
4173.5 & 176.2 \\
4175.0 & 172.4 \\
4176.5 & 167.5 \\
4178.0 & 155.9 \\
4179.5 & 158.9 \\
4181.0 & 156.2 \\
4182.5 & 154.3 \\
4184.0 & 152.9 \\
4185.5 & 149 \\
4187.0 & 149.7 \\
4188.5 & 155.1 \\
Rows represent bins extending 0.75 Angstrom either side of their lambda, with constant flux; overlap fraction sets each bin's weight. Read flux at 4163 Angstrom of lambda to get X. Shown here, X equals 156.6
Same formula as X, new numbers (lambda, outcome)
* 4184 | 152.9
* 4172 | 167.3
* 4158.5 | 154.5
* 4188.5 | 155.1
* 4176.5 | 167.5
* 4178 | 155.9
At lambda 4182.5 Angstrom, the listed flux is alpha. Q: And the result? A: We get 154.3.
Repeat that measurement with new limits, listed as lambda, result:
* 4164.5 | 168.8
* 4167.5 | 148.7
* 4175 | 172.4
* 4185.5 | 149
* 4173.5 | 176.2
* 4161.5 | 160.4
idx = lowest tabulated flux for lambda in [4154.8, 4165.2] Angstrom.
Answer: 154.5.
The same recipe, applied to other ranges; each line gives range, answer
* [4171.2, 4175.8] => 167.3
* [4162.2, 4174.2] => 148.7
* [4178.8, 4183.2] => 154.3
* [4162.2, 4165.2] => 156.6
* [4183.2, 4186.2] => 149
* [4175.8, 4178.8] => 155.9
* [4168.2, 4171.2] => 179.4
